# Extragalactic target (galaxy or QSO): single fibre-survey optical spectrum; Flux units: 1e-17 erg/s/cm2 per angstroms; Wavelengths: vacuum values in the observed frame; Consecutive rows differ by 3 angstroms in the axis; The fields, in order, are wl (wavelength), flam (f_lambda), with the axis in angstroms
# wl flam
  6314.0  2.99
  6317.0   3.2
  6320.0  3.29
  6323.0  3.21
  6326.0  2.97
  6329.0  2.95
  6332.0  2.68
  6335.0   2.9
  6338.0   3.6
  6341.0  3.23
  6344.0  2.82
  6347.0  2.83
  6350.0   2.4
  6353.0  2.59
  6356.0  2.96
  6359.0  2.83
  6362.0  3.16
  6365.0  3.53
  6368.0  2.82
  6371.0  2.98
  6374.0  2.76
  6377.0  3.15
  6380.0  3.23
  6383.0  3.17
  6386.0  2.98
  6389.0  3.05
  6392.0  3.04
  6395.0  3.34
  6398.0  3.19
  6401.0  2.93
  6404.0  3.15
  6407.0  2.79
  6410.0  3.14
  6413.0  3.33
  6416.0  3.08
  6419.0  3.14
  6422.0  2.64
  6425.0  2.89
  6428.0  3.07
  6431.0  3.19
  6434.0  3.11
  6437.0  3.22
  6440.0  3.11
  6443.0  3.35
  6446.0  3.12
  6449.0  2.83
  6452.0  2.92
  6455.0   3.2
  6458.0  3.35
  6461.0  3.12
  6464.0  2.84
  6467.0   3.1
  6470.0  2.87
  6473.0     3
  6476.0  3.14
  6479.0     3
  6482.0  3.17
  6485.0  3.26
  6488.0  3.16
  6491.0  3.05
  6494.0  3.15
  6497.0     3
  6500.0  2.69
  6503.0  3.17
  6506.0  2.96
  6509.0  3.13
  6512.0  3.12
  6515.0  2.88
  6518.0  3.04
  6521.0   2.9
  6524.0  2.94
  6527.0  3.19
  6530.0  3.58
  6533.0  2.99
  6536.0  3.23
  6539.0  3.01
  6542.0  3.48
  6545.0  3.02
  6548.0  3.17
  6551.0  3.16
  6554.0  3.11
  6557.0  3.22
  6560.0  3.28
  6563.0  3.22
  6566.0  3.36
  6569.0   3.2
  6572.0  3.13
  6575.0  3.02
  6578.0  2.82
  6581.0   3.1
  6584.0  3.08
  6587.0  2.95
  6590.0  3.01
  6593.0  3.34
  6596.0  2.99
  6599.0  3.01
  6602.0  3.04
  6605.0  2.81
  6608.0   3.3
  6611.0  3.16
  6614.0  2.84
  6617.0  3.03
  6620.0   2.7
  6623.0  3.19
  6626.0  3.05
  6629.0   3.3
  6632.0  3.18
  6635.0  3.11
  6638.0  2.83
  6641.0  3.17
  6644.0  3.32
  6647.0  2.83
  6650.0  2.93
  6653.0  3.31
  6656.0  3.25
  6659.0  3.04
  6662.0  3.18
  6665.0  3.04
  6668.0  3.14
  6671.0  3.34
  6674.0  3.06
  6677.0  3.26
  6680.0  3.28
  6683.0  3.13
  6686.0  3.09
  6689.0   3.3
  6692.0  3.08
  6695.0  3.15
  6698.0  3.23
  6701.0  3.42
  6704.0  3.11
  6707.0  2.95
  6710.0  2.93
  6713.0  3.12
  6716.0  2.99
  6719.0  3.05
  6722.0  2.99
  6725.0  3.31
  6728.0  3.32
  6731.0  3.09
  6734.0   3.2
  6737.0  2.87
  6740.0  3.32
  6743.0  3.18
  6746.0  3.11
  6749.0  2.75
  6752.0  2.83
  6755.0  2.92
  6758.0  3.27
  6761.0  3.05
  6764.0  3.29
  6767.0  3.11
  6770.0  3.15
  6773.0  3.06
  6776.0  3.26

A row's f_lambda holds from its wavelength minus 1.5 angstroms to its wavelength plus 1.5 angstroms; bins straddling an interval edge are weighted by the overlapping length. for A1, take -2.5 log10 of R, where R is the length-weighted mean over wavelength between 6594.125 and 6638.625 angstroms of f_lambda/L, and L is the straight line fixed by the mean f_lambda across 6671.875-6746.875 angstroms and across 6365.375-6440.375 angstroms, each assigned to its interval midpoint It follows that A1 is 0.027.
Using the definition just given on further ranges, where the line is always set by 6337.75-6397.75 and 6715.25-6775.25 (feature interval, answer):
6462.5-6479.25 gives 0.017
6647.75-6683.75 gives -0.027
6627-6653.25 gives -0.009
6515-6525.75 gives 0.034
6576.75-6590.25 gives 0.024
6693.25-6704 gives -0.053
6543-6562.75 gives -0.041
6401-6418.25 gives -0.022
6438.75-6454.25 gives -0.014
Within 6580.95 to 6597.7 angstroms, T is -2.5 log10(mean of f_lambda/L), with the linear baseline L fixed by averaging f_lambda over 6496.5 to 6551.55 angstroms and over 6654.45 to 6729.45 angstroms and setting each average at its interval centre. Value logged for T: 0.013 mag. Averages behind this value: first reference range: 3.09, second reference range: 3.15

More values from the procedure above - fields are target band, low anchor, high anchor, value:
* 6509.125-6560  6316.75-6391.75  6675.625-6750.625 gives -0.022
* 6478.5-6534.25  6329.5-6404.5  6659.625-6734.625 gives -0.002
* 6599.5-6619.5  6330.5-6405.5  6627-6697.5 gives 0.038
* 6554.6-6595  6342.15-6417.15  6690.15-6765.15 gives -0.024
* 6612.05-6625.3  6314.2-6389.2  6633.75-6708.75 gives 0.059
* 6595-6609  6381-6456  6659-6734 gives 0.036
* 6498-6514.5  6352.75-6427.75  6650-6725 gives 0.027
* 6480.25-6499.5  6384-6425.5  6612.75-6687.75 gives -0.012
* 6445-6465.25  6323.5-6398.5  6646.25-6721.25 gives -0.005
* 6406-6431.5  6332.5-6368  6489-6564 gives -0.002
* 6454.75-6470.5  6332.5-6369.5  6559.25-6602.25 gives -0.019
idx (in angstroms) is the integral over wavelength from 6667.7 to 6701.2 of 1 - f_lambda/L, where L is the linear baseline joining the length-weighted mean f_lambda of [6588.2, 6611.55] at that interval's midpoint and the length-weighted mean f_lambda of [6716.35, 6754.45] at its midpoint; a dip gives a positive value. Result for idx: -1.3 angstroms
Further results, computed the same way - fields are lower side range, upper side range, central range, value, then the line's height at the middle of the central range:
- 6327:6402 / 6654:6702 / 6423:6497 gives -0.7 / 3.06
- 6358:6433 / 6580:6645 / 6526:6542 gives -0.8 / 3.07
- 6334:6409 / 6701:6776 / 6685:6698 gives -0.4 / 3.08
